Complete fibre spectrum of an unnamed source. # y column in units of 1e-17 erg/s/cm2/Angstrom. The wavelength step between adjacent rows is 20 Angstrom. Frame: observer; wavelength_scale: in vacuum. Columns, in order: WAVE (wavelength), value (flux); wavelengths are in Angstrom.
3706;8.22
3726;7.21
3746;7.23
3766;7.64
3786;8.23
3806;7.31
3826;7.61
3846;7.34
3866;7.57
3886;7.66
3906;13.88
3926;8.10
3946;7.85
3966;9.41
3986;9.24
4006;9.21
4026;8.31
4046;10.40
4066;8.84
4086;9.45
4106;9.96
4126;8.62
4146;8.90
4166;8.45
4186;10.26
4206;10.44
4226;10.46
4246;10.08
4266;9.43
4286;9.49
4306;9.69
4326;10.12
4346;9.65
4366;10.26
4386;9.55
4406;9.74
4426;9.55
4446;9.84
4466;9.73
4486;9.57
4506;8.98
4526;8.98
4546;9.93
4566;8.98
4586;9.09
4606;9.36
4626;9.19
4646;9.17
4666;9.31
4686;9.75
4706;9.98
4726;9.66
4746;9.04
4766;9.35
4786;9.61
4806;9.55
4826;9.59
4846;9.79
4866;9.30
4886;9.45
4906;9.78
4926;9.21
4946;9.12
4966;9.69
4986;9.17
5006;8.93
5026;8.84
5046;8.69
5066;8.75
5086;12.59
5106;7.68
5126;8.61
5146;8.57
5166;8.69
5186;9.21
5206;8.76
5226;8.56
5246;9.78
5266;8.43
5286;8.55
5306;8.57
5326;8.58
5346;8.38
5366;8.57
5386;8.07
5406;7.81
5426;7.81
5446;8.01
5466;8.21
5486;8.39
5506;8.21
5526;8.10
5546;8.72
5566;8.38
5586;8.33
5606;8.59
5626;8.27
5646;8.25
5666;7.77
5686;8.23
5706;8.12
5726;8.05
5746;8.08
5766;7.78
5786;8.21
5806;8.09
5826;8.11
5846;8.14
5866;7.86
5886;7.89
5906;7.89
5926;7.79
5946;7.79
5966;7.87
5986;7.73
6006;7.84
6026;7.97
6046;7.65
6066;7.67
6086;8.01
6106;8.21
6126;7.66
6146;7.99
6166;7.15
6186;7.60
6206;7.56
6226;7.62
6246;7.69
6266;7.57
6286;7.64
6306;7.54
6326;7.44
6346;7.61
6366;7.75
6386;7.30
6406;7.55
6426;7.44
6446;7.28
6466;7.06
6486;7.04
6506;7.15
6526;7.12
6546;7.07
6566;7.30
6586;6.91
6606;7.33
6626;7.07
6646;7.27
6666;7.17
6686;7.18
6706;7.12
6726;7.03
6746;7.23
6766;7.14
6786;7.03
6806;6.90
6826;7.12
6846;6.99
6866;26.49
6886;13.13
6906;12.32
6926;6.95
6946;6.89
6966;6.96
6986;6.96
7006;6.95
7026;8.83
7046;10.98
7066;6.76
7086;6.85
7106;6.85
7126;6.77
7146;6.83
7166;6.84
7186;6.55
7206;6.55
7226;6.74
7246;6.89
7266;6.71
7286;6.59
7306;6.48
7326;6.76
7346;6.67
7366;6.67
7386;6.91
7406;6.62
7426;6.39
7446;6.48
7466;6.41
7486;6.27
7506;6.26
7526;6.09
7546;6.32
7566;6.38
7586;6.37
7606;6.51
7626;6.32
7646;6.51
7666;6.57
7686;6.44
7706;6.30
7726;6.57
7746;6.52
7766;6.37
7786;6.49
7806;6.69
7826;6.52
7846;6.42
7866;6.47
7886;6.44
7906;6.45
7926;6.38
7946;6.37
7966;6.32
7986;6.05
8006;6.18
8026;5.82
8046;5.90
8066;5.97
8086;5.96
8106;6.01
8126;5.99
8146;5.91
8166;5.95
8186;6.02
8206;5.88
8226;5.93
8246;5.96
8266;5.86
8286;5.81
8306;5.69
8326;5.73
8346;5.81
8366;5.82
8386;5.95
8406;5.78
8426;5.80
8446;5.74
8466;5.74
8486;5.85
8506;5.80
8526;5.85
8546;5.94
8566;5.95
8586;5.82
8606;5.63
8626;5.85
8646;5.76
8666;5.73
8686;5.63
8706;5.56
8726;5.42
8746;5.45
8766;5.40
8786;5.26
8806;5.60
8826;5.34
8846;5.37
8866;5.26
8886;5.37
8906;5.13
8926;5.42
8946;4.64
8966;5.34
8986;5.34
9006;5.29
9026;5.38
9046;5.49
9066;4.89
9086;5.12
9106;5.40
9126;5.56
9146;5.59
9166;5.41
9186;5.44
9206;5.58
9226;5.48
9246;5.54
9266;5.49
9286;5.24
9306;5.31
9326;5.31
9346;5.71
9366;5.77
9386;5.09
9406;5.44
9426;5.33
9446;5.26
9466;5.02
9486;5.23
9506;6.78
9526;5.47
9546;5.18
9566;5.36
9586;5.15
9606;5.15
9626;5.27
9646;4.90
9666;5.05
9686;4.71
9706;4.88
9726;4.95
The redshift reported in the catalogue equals 0.05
